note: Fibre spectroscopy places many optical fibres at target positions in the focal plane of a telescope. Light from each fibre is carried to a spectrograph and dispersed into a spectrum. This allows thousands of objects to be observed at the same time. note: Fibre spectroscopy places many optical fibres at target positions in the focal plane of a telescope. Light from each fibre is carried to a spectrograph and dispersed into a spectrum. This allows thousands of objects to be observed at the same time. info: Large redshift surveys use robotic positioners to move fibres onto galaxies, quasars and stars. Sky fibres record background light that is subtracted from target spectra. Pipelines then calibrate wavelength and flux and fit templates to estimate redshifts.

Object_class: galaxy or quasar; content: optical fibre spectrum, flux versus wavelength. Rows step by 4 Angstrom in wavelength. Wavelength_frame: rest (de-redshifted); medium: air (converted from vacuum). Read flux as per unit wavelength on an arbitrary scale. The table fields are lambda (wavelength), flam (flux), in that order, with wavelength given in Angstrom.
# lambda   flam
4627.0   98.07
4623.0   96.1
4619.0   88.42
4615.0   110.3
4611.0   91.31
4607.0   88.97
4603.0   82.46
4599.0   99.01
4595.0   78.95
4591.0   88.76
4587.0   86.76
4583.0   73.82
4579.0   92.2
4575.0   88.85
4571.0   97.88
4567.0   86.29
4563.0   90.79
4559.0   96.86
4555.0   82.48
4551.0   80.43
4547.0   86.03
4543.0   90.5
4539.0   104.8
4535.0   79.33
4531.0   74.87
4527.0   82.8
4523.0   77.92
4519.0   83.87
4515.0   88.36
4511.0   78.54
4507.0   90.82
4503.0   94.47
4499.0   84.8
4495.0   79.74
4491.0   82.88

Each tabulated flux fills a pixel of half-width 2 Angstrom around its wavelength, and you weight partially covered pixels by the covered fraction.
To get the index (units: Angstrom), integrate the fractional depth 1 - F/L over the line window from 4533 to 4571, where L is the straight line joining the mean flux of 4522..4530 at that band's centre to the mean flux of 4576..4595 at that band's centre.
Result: -3.2 Angstrom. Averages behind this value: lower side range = 80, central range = 89.1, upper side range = 84.9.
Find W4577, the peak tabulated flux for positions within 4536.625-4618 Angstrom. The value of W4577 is 110.3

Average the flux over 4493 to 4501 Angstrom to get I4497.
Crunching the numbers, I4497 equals 82.3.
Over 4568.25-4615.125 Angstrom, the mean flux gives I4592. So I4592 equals 89.1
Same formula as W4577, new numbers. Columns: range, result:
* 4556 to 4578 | 97.88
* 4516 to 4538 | 83.87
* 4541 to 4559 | 96.86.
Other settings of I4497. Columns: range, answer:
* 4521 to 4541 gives 83.9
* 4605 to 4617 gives 96.9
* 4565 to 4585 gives 87.8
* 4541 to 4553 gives 85.7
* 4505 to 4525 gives 83.9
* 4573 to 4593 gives 86.1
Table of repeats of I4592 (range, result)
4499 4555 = 85.5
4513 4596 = 86.4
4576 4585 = 83.7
